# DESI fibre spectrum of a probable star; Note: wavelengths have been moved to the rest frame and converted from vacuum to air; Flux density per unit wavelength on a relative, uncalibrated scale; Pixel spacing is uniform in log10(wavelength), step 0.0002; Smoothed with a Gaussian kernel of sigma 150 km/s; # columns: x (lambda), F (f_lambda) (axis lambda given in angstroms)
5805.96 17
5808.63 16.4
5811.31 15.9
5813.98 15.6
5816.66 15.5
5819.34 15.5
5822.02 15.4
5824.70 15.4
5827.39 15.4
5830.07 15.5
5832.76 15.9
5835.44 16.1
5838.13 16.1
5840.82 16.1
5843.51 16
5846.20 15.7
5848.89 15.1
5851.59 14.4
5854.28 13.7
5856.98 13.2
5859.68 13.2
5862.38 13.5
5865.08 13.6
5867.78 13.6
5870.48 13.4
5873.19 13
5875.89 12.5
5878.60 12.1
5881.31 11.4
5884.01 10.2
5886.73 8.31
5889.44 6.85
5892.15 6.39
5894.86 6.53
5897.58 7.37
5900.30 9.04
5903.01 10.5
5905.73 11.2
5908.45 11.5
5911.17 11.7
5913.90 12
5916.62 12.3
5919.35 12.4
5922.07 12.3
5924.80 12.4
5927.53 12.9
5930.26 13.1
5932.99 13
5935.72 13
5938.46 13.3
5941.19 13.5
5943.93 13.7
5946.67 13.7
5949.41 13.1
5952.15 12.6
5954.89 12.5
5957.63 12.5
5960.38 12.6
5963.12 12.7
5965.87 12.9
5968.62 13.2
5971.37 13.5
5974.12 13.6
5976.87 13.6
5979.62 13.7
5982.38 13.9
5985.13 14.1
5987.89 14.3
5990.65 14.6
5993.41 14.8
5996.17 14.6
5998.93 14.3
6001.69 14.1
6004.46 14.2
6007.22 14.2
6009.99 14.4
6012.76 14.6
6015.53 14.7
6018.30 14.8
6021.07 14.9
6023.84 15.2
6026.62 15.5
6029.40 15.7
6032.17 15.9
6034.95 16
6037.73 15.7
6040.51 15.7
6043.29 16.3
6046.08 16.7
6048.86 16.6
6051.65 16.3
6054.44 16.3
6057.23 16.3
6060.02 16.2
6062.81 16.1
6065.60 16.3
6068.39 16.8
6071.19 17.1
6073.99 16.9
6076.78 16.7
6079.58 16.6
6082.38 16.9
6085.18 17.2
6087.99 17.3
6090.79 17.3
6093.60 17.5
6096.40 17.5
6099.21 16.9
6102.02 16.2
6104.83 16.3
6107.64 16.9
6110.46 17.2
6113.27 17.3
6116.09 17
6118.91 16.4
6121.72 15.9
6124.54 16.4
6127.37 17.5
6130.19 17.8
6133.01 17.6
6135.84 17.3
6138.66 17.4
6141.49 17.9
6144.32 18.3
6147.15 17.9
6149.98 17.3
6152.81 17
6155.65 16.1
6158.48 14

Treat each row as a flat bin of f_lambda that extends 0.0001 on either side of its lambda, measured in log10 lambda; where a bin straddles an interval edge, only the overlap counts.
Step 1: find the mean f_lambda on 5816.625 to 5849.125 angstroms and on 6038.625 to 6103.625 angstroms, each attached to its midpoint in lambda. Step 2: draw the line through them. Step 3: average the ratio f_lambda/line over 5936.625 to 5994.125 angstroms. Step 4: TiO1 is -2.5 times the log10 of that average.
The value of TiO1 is 0.21 mag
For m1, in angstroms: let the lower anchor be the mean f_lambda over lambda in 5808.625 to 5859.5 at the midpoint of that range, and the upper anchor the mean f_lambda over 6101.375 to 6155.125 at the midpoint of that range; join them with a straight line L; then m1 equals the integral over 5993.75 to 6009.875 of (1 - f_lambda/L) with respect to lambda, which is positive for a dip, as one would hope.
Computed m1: 2.01 angstroms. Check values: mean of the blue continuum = 15.3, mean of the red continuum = 17.1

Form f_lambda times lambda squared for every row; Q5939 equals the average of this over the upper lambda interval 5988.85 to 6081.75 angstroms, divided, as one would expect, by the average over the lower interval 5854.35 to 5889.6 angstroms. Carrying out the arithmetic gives 1.36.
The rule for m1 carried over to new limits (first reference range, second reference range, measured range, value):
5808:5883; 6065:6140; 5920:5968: 8.0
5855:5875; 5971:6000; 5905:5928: 2.7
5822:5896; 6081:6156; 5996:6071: 1.4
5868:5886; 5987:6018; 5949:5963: 1.0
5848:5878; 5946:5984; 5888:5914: 8.1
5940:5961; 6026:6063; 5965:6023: 1.1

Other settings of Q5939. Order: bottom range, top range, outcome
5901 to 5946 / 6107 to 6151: 1.49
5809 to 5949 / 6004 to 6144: 1.35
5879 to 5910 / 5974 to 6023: 1.62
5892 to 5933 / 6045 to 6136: 1.62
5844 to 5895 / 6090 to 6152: 1.54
